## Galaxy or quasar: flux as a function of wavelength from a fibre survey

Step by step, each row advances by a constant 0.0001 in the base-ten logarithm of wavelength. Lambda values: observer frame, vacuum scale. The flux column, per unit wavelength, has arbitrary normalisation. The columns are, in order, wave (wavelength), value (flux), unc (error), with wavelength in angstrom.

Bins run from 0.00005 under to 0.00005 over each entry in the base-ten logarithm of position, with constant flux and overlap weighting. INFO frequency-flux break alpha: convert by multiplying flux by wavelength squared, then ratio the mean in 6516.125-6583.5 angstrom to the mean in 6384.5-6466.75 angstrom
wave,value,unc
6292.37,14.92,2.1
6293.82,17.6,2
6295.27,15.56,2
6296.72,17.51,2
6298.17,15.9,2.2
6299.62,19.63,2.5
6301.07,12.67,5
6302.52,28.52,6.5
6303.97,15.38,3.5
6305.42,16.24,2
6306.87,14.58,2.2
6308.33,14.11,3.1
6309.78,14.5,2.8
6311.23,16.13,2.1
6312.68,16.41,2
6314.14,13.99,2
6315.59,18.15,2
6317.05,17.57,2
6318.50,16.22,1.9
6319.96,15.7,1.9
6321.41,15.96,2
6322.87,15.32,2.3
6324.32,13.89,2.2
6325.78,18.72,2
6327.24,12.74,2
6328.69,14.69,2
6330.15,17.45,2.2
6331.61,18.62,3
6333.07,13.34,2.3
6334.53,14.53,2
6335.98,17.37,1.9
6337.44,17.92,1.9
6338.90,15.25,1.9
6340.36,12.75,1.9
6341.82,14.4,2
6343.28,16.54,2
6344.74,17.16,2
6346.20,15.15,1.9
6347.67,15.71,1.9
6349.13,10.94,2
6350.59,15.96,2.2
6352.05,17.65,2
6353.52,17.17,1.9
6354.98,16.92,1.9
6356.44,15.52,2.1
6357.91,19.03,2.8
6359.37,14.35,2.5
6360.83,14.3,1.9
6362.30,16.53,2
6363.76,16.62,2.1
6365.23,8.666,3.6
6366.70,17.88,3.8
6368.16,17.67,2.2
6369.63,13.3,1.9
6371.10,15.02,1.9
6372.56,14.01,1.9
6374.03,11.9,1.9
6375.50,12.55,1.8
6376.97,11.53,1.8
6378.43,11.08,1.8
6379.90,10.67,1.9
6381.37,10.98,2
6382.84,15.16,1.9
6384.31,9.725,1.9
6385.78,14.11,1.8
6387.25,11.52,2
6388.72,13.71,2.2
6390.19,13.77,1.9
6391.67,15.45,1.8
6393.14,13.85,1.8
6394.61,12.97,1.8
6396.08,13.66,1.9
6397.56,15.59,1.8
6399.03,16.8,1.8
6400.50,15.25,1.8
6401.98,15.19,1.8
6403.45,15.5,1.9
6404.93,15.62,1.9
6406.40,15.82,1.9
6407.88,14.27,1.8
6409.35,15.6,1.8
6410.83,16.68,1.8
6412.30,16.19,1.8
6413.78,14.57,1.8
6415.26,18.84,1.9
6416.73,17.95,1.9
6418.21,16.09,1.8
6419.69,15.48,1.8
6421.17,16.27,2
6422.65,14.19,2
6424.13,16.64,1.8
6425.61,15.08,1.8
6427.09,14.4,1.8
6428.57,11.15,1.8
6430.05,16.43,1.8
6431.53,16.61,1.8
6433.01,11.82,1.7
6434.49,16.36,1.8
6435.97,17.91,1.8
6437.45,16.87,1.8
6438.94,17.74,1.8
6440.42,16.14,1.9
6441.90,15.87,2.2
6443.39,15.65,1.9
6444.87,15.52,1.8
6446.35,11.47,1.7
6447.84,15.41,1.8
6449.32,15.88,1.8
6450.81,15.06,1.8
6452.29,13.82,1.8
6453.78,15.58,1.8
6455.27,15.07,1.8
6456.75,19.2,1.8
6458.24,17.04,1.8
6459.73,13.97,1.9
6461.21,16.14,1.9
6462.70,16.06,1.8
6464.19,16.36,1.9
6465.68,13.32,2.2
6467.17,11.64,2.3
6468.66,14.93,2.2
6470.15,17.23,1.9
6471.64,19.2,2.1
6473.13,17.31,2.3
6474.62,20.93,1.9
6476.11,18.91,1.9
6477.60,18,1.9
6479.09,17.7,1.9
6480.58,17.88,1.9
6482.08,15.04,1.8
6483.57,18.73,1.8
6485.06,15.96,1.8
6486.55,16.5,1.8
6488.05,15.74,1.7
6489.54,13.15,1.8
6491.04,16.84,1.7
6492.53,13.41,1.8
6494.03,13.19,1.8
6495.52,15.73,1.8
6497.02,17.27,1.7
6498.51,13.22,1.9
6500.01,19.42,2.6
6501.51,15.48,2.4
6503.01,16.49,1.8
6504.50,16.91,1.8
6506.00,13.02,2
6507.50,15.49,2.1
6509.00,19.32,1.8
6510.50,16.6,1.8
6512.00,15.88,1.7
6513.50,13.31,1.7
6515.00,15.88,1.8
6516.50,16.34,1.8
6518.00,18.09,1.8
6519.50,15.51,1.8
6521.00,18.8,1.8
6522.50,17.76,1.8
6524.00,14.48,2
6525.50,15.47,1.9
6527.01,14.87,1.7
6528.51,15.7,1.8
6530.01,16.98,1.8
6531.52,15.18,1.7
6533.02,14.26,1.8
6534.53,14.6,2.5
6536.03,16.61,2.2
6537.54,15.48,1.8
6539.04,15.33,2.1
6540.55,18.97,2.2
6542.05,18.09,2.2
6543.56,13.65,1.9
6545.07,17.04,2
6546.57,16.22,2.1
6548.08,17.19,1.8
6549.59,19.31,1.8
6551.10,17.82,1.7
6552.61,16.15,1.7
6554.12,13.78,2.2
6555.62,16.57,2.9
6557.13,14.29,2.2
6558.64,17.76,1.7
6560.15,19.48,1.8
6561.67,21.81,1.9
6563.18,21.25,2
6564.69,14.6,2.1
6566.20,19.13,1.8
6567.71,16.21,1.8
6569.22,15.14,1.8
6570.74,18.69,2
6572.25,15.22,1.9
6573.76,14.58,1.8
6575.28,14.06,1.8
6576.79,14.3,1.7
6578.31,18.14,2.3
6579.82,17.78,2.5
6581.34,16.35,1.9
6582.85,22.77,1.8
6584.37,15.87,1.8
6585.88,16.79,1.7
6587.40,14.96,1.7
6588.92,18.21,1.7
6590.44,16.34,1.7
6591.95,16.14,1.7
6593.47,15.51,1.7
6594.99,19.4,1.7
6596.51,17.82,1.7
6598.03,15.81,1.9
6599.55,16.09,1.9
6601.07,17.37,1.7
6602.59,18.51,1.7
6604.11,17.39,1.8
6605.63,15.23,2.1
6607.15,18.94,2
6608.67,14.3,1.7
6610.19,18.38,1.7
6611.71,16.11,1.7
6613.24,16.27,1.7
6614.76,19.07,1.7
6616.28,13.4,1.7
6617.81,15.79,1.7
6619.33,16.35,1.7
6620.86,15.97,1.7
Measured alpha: 1.14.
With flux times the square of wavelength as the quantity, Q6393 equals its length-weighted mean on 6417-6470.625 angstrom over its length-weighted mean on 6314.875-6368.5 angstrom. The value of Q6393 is 1.01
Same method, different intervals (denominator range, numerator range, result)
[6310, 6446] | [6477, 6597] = 1.14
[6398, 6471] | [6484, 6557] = 1.06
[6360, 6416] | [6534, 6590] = 1.25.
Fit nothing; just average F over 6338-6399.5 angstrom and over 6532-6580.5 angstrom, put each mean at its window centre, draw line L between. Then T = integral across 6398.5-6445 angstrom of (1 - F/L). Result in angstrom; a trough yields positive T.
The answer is -2.3 angstrom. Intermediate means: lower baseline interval 14.4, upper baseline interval 16.7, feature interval 15.8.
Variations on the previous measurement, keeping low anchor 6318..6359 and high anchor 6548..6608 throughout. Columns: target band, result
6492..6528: 1.67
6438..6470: 2.01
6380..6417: 3.38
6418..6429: 0.87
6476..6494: 0.32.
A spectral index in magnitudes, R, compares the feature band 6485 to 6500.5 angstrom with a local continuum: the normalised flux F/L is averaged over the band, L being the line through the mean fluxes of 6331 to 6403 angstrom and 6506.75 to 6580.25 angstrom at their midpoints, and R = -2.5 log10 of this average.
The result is 0.04 mag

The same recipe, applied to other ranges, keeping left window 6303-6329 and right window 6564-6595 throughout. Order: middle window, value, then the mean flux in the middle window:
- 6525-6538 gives 0.07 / 15.5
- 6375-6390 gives 0.29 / 12.2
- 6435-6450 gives 0.02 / 15.9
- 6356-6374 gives 0.05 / 15.1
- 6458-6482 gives -0.02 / 16.6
